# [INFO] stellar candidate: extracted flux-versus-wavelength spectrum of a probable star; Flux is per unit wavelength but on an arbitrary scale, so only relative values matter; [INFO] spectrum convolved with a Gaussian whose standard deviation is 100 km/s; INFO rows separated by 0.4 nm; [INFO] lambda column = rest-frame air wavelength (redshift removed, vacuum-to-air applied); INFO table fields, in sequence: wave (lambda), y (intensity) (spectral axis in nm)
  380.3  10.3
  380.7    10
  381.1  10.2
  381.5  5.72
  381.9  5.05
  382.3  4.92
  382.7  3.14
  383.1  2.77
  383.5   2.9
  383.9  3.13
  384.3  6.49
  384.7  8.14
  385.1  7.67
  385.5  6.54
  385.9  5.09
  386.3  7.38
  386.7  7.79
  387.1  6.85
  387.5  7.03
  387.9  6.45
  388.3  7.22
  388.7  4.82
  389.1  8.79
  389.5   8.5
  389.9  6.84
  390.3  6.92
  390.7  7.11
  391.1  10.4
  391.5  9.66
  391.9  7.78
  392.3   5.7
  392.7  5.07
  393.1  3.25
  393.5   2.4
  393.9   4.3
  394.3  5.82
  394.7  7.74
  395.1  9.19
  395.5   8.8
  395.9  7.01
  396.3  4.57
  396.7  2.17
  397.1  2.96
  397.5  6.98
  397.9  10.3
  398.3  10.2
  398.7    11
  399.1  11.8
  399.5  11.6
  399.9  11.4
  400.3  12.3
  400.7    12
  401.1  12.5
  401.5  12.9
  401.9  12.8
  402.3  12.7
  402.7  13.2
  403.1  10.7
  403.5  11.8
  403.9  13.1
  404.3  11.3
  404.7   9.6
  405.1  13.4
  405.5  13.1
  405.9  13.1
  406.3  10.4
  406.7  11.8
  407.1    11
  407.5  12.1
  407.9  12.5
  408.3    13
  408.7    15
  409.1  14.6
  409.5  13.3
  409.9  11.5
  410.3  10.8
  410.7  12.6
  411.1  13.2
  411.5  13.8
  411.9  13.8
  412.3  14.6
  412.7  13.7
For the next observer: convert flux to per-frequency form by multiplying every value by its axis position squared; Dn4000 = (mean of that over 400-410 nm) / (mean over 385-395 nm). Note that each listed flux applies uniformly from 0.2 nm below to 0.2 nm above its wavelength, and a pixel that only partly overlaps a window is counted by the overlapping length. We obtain 2.00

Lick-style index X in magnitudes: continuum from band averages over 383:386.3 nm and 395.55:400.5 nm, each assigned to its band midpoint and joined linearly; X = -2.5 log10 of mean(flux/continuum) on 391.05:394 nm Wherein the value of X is 0.22 mag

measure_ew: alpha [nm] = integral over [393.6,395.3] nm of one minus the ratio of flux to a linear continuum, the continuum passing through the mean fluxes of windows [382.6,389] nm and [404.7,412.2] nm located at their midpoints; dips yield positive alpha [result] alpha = 0.405 nm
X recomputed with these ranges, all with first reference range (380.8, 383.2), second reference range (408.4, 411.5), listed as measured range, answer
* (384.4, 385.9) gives -0.10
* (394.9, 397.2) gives 0.49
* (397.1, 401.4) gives -0.04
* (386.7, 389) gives 0.07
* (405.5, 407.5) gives 0.03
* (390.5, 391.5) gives -0.12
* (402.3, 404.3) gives -0.08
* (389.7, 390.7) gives 0.13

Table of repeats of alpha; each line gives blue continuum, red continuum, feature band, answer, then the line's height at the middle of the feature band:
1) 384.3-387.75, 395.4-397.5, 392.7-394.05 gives 0.51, 5.67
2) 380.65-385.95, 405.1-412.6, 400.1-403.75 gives -0.48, 10.9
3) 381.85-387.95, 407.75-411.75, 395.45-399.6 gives 0.74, 9.44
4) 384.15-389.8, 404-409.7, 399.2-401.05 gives -0.22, 10.6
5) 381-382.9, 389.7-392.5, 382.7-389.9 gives 0.46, 6.62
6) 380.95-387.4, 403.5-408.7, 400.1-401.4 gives -0.21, 10.6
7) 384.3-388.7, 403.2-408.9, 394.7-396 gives 0.13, 9.3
